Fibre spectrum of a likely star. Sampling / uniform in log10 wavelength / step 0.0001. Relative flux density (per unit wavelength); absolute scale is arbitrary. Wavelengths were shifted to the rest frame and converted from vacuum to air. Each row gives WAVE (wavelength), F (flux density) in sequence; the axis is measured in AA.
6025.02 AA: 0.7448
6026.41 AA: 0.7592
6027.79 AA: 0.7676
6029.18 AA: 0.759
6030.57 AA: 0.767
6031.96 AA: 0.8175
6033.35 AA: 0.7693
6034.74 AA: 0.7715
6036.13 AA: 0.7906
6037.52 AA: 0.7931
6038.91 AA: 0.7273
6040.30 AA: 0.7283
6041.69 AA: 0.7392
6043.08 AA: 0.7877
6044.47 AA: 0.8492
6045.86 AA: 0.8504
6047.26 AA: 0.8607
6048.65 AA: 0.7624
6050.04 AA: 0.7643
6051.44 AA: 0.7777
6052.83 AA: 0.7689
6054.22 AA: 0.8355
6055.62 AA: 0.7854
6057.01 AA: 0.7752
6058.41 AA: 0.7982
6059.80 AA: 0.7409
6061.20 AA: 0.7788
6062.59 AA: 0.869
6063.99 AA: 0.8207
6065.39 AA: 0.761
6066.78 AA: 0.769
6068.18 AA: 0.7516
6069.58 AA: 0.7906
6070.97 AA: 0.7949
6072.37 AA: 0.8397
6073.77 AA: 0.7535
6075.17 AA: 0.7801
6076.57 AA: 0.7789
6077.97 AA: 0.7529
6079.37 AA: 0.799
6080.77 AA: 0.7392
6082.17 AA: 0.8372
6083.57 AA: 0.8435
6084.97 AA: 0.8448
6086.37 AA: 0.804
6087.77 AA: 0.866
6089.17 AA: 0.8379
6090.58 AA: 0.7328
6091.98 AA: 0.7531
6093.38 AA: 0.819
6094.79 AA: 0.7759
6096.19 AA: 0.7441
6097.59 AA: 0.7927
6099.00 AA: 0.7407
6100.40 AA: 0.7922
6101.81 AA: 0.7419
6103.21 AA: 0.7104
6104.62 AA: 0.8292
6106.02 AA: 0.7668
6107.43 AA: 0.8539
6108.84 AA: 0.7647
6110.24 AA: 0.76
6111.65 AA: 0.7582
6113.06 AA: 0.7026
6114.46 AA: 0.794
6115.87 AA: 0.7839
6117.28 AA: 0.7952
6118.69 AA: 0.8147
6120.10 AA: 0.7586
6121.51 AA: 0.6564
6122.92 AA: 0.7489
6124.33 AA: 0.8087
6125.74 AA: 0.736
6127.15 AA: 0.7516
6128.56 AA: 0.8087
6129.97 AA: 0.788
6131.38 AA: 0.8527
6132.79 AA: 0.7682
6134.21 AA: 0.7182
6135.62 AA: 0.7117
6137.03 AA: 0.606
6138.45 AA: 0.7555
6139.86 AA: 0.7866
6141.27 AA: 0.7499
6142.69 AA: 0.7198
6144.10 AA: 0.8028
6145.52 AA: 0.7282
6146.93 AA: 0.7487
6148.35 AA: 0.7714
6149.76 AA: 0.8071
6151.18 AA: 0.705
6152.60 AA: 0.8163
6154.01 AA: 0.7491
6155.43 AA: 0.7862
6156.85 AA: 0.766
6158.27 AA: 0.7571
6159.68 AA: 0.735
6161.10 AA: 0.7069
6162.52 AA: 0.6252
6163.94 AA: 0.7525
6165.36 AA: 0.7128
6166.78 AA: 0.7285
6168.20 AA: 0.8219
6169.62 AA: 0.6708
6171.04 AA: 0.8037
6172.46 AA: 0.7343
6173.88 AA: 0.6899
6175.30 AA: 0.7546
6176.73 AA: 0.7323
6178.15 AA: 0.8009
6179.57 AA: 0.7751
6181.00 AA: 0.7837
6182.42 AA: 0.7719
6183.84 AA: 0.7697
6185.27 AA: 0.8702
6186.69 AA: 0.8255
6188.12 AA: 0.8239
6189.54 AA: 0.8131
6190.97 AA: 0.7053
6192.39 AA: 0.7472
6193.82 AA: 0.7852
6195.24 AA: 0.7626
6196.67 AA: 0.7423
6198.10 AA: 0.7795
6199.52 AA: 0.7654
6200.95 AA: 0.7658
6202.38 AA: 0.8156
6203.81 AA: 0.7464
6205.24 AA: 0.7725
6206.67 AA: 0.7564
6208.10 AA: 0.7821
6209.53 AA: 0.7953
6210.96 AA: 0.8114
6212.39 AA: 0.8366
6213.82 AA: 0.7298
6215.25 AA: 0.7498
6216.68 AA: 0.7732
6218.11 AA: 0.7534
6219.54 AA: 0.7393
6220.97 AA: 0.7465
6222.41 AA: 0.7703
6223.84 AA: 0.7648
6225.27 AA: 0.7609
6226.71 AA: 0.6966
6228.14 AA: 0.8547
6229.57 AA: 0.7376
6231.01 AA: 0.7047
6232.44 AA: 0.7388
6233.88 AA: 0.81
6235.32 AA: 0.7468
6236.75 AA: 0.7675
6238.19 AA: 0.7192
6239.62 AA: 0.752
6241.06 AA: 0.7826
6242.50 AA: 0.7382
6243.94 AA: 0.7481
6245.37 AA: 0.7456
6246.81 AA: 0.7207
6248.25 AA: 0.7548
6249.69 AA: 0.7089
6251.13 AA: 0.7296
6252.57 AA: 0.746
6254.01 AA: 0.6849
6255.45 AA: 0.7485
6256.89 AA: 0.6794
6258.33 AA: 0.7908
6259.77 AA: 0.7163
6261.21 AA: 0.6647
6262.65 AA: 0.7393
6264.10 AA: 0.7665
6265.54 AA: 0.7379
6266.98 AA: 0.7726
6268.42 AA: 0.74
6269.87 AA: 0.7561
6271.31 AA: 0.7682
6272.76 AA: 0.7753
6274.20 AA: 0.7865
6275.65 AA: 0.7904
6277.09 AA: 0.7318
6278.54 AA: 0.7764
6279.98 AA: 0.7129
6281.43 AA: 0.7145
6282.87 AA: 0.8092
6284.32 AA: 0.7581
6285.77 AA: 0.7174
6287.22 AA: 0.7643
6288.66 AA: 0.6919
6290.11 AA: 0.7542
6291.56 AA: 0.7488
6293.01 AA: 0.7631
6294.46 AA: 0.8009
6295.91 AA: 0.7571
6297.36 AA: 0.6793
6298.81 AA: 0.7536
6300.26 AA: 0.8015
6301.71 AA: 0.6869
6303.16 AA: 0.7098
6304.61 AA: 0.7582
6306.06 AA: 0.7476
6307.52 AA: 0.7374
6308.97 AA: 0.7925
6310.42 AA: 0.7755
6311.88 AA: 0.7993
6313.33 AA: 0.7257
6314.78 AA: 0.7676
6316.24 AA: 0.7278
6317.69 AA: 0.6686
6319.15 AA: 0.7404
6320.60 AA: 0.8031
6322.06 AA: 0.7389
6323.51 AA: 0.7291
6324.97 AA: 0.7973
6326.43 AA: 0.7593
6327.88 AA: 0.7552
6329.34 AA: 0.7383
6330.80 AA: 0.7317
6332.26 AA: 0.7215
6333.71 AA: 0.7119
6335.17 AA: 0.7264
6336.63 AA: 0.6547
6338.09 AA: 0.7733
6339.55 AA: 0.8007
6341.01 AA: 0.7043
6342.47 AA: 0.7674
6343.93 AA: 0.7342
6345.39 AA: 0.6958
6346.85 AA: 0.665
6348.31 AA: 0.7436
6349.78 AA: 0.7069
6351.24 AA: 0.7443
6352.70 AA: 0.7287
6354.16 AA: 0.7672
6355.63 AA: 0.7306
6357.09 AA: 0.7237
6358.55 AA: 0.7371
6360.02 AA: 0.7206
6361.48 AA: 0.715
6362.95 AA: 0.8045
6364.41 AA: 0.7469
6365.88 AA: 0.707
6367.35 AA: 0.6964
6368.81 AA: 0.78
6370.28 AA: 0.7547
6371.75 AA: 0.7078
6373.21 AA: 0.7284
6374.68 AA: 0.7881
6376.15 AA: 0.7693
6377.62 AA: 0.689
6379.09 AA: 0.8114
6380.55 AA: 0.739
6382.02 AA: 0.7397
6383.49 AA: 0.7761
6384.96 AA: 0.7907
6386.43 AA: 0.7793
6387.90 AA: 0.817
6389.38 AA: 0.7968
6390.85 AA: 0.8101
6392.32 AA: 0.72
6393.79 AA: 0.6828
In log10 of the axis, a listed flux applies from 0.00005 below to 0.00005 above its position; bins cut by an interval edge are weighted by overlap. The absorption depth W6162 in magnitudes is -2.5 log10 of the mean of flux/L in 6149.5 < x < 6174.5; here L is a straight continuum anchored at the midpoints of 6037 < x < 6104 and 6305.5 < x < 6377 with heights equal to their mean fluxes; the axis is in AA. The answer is 0.042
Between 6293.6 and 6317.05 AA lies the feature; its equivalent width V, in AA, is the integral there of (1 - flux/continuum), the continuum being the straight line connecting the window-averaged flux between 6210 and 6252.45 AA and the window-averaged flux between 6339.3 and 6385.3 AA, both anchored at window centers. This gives -0.1 AA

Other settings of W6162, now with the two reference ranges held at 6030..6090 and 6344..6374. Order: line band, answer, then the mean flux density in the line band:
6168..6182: 0.02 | 0.755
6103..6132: 0.01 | 0.774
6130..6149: 0.04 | 0.749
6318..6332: -0.02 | 0.751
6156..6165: 0.07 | 0.724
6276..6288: 0.00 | 0.75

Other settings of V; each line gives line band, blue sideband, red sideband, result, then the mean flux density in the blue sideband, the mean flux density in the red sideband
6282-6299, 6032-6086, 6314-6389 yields 0.1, 0.789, 0.743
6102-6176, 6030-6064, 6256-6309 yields 1.7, 0.789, 0.747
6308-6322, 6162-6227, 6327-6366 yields -0.3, 0.764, 0.732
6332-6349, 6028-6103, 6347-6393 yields 0.6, 0.787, 0.75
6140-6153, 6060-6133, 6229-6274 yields 0.1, 0.783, 0.742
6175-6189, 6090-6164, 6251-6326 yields -0.7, 0.759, 0.747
